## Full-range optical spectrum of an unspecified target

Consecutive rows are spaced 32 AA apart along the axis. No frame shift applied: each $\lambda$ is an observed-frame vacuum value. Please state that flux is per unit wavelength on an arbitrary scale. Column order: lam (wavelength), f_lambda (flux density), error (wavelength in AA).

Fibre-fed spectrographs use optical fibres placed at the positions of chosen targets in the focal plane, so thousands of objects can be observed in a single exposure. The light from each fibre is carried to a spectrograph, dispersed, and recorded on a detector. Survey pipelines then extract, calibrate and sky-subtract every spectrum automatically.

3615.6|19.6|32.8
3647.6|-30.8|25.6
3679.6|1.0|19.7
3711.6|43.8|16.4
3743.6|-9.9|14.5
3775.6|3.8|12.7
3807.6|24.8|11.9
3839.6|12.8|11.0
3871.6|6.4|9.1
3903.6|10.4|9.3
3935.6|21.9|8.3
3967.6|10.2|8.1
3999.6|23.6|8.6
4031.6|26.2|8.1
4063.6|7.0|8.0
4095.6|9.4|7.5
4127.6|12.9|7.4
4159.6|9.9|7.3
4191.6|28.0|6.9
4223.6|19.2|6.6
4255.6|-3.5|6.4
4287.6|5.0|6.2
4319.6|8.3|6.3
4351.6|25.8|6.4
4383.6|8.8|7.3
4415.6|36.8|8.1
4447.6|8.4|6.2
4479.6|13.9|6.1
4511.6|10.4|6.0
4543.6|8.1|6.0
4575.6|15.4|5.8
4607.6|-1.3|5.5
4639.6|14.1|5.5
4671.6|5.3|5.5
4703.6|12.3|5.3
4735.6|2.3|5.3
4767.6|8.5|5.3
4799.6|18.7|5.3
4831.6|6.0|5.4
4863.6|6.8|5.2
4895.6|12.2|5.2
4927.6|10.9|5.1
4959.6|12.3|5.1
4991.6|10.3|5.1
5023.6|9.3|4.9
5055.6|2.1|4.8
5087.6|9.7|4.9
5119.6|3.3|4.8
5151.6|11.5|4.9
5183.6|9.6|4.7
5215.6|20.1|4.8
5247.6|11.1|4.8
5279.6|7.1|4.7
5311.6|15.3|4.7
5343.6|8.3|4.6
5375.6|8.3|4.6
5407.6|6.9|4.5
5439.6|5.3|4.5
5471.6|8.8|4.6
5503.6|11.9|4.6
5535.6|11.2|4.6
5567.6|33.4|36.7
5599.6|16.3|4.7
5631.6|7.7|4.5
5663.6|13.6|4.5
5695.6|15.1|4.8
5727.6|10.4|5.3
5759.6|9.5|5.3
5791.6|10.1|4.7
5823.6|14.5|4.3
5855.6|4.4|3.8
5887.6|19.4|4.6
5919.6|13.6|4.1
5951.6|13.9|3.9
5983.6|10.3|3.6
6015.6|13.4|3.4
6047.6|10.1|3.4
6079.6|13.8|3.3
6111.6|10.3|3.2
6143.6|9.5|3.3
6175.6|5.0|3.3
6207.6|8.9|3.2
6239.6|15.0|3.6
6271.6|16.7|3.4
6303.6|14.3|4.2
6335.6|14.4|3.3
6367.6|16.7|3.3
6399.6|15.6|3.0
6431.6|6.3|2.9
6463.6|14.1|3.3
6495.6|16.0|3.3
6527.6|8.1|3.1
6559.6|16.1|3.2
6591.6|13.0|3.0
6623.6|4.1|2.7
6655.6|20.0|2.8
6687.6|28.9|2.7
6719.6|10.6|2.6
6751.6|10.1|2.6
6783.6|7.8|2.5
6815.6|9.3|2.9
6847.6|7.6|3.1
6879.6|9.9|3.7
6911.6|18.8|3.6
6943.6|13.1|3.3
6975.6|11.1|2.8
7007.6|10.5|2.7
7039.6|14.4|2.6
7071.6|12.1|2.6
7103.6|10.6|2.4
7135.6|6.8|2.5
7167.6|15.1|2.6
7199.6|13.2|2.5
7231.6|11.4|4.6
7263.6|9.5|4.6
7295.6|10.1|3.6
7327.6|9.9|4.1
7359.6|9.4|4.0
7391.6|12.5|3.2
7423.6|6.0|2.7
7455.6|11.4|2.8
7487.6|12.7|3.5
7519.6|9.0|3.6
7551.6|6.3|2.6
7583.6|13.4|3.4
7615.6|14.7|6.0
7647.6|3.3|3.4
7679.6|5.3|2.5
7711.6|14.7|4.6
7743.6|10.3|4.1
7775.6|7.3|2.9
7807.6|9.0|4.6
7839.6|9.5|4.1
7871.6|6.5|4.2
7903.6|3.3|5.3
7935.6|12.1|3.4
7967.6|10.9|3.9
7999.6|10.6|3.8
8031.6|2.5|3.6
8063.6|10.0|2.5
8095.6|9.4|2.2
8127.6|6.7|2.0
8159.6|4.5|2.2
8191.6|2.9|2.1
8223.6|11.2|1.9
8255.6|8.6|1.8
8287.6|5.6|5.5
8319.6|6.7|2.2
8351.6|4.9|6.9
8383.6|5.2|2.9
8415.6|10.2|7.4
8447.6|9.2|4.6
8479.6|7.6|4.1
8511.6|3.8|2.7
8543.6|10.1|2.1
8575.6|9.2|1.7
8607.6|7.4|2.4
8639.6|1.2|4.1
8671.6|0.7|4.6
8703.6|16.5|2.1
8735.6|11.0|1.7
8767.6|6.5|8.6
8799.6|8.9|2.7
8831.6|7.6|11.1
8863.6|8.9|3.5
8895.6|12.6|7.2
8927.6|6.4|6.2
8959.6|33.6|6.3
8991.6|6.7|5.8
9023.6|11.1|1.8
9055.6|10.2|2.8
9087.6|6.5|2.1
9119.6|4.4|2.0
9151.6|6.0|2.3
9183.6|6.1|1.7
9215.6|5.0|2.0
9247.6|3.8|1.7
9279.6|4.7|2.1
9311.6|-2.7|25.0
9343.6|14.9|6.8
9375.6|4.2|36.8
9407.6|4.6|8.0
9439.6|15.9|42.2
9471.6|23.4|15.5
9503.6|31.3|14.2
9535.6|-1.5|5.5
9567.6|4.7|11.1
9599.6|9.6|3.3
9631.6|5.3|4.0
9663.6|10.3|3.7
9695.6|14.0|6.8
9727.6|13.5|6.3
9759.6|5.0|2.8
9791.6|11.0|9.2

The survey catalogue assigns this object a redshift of 0.790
